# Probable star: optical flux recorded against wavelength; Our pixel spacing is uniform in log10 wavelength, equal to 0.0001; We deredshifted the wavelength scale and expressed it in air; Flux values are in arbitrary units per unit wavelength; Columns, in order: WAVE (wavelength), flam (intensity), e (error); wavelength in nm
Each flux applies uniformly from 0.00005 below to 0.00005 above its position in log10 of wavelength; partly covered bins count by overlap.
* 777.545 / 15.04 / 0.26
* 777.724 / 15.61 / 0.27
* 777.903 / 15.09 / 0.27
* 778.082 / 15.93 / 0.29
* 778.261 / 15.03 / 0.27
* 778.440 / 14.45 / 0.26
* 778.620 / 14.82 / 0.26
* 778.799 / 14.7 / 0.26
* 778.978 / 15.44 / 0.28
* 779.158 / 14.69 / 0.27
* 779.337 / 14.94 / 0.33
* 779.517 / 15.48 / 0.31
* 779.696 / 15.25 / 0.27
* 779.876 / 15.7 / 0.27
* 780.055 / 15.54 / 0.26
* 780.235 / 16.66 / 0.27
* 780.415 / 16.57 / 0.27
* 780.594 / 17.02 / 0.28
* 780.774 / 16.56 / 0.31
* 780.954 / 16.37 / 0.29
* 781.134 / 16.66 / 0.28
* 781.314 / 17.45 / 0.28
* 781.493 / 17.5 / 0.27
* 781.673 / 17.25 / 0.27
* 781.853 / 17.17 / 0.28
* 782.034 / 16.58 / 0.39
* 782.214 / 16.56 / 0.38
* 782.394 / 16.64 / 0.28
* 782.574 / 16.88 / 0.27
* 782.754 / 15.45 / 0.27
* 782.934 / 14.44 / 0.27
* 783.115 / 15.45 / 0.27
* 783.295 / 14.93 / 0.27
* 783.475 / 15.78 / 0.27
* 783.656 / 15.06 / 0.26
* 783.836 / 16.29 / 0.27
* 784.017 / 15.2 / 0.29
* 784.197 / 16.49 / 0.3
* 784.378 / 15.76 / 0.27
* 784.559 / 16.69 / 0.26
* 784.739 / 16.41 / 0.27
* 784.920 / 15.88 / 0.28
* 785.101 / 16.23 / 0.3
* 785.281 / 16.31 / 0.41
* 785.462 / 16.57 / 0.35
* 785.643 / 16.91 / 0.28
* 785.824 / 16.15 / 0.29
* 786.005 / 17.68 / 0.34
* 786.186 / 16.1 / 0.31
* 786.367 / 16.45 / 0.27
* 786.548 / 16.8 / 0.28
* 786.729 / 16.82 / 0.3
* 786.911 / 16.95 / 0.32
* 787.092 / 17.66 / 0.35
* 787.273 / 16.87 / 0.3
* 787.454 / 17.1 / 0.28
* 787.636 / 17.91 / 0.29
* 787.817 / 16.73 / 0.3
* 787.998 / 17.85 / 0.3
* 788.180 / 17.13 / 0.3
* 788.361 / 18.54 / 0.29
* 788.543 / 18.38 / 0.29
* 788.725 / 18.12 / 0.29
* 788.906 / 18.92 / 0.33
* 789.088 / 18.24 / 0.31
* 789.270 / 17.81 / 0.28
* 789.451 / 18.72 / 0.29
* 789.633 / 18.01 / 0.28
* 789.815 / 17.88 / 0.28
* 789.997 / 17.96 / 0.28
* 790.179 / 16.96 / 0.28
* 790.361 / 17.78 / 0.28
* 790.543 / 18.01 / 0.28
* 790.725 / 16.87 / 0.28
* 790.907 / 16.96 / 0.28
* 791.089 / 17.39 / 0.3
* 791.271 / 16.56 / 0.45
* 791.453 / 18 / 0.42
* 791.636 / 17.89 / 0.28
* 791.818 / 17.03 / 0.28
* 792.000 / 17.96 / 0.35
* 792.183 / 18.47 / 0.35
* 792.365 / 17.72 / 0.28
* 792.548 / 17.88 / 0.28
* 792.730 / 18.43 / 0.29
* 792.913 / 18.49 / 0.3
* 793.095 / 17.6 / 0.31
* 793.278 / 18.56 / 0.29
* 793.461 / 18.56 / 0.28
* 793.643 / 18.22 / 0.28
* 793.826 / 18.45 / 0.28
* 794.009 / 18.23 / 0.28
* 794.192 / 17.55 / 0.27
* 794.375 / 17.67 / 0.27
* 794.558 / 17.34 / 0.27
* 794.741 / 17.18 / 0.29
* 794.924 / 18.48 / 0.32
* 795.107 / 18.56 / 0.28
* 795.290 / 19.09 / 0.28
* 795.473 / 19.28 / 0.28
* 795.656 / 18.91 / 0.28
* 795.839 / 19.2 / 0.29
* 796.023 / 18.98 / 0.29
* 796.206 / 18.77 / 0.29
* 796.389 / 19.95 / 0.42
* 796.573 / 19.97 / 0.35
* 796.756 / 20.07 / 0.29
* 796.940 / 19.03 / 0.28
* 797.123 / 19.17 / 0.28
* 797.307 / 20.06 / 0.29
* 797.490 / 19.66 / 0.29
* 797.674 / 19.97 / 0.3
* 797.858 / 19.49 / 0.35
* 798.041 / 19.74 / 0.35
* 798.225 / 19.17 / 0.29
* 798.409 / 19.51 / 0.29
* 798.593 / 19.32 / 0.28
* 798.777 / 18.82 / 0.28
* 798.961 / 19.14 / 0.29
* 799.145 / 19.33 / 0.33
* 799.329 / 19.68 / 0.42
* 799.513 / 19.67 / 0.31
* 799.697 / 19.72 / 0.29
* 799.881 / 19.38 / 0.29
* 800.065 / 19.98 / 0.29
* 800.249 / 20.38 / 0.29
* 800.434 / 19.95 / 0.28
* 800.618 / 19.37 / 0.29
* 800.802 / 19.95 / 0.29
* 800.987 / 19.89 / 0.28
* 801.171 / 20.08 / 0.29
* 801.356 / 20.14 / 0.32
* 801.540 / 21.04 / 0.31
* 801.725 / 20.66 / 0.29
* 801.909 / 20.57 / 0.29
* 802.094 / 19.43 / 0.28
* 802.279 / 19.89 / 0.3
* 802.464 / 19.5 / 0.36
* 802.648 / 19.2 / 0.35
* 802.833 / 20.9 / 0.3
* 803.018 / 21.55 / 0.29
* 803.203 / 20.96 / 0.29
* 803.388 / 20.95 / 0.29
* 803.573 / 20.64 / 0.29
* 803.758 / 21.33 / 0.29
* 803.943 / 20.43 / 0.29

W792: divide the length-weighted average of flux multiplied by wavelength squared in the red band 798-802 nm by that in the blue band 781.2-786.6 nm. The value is 1.26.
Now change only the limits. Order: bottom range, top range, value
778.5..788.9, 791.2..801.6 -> 1.19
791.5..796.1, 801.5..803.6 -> 1.15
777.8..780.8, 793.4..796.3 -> 1.24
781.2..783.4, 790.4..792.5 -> 1.10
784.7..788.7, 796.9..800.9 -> 1.19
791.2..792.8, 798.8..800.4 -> 1.13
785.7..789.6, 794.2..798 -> 1.11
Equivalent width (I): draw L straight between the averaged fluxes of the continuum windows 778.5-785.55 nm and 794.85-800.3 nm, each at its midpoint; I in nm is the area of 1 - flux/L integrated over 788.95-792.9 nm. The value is 0.04 nm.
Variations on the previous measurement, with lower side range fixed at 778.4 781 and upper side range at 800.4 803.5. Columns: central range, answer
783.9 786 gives 0.05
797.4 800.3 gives 0.01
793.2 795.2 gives 0.06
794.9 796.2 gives 0.00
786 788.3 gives 0.01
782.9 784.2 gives 0.08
